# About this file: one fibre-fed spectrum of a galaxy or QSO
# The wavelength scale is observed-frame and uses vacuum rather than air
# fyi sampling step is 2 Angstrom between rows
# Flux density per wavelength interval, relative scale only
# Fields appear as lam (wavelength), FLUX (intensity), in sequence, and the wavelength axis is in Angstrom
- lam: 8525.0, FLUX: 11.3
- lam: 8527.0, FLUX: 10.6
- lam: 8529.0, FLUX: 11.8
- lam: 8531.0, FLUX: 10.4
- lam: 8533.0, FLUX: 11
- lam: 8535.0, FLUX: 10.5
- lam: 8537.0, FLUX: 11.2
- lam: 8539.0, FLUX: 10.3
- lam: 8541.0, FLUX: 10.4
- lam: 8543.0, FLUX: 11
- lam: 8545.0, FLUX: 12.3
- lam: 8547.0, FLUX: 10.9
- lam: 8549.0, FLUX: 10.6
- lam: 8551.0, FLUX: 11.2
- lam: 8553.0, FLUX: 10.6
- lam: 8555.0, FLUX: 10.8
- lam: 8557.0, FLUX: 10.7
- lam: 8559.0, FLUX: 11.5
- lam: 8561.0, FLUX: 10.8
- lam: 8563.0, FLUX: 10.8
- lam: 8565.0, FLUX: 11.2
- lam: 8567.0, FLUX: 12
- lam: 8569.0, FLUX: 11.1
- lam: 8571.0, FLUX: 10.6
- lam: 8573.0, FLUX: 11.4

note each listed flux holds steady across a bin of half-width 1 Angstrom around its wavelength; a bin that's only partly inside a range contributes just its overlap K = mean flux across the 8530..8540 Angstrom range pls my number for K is 10.7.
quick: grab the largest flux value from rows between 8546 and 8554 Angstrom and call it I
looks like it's 11.2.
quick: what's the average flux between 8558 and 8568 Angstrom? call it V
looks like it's 11.3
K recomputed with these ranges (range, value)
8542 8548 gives 11.4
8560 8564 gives 10.8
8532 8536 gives 10.8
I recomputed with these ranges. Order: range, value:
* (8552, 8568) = 12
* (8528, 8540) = 11.8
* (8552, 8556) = 10.8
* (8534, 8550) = 12.3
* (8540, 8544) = 11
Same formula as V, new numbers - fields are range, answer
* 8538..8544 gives 10.6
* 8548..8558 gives 10.8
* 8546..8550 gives 10.8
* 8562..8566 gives 11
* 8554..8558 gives 10.8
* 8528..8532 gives 11.1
